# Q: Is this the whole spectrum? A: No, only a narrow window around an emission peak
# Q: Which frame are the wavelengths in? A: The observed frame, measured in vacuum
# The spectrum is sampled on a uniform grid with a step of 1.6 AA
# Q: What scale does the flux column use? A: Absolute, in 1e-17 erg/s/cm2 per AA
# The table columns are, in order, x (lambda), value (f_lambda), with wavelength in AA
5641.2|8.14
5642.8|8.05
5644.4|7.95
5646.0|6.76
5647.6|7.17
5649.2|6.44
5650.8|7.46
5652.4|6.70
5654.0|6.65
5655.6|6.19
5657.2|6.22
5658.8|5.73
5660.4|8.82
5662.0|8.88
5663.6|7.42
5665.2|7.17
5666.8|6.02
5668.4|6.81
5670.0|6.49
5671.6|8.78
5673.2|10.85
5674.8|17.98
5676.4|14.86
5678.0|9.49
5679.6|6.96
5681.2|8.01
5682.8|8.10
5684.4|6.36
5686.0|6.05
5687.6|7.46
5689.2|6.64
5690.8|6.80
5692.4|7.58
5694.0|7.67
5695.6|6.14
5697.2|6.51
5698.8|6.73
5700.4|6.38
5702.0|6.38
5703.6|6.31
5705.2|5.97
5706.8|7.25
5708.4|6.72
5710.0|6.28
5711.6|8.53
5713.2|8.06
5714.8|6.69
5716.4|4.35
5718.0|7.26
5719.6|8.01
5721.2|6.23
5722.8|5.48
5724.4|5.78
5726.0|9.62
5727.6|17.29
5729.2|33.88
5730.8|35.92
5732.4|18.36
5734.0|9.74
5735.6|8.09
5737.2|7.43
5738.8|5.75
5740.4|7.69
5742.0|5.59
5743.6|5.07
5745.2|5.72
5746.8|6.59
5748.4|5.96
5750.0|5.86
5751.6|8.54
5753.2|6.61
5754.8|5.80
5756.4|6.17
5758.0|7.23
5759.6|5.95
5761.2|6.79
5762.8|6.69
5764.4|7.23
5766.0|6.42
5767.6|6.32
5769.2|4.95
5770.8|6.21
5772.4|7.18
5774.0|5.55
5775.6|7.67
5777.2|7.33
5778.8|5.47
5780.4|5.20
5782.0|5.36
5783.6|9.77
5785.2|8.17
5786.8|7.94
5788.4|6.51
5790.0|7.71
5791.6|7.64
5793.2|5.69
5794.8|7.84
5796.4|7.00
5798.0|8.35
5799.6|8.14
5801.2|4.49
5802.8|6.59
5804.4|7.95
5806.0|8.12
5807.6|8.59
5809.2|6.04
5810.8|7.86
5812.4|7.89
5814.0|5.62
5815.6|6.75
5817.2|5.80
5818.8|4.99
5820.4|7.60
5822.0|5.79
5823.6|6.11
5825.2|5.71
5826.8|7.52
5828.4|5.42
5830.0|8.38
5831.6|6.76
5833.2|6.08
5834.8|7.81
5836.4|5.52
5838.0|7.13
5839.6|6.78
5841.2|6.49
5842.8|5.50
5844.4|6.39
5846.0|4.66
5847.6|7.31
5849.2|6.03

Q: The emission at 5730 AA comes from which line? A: [O III] 5007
